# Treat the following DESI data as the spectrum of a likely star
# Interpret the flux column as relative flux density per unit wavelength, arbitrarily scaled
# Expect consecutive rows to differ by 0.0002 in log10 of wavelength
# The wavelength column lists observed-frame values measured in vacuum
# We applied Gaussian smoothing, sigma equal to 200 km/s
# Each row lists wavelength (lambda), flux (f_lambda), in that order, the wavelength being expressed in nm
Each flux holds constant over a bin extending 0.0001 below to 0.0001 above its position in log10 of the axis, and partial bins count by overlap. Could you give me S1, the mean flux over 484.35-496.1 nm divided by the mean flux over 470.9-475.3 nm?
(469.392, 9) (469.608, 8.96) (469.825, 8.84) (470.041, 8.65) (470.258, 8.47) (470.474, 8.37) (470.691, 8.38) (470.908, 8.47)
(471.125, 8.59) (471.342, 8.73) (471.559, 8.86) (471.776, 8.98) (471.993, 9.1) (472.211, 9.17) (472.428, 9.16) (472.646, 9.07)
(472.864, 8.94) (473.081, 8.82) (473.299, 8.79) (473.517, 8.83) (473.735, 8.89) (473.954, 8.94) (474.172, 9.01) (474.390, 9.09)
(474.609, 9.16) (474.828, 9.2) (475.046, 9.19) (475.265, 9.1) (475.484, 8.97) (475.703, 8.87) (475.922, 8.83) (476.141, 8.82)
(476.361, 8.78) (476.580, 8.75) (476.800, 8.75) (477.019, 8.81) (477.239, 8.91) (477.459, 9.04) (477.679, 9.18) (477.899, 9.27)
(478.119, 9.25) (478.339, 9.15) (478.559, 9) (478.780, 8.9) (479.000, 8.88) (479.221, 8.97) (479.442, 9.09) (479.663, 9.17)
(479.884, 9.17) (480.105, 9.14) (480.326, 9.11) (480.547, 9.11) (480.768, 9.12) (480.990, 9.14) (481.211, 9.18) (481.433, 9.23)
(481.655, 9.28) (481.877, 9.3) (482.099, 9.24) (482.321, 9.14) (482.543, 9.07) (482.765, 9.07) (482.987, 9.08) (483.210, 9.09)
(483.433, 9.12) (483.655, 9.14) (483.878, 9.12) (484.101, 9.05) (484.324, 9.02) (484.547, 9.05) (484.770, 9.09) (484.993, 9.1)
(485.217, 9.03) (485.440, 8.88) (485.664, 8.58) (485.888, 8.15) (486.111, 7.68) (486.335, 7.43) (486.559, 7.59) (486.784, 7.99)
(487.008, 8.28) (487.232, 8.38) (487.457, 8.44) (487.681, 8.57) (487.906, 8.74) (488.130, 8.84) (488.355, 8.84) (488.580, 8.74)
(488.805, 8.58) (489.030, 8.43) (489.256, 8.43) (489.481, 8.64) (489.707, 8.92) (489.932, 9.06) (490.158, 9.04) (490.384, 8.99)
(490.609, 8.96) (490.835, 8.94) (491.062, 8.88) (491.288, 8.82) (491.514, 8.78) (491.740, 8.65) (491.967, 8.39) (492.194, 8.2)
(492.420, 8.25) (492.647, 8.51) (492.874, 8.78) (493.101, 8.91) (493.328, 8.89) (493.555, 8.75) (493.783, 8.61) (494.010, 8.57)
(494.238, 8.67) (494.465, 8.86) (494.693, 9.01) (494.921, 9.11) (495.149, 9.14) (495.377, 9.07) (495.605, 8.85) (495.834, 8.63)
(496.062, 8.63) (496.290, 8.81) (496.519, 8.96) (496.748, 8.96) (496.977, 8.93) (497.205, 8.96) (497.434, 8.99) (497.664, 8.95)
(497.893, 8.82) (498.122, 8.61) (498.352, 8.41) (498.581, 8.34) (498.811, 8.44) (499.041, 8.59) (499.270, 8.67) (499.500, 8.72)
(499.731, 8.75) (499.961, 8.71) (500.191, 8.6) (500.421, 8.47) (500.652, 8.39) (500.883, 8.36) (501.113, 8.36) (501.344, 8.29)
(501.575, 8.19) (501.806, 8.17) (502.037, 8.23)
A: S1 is 1.0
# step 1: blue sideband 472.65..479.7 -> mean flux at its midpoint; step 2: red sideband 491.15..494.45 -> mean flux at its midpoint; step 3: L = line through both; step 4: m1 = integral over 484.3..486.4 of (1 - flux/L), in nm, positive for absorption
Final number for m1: 0.04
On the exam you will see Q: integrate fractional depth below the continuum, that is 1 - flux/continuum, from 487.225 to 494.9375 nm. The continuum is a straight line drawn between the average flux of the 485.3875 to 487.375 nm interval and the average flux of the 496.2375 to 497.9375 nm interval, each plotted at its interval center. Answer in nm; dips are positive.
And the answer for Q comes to -0.24 nm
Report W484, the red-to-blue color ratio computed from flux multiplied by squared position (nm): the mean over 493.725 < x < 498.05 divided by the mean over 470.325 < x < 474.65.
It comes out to 1.1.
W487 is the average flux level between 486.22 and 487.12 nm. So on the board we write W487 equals 7.82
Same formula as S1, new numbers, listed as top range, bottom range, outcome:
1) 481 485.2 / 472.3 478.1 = 1.02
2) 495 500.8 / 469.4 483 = 0.97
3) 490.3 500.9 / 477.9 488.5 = 0.98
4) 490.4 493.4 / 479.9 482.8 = 0.95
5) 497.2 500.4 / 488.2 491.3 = 0.98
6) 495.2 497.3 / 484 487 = 1.04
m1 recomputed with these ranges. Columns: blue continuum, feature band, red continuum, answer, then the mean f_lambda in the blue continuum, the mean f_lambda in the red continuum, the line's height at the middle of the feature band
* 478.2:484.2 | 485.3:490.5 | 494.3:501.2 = 0.27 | 9.11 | 8.74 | 8.96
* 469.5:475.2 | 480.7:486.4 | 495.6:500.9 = -0.10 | 8.87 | 8.69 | 8.79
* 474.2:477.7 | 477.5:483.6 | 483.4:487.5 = -0.25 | 8.96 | 8.58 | 8.77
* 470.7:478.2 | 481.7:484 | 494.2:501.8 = -0.07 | 8.94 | 8.7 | 8.85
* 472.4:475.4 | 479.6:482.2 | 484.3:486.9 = -0.15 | 9.01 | 8.45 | 8.67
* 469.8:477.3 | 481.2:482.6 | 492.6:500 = -0.06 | 8.87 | 8.78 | 8.83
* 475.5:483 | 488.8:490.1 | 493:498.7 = 0.03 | 9.05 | 8.82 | 8.91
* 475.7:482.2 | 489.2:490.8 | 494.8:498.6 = 0.01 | 9.05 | 8.85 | 8.92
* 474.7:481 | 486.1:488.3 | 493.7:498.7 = 0.17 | 9.02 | 8.81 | 8.92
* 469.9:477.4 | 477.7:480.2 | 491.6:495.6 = -0.07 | 8.87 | 8.73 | 8.83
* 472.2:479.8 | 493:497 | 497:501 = -0.07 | 8.99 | 8.64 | 8.7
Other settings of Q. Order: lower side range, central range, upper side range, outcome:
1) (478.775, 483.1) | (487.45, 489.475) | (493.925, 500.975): 0.072 nm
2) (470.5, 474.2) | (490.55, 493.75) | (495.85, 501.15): 0.012 nm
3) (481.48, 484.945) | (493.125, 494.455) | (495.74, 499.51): 0.017 nm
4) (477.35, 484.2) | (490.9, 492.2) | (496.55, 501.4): 0.025 nm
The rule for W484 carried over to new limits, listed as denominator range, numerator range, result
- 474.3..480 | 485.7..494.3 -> 1.00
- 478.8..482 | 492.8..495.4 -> 1.03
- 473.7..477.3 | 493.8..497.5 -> 1.08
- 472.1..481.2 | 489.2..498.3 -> 1.05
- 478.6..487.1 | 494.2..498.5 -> 1.05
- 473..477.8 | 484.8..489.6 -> 0.99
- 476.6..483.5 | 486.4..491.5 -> 0.99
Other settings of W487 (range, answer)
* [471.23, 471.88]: 8.86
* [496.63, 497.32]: 8.96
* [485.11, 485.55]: 8.96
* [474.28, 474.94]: 9.15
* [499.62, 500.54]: 8.63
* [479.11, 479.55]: 9.02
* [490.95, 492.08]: 8.71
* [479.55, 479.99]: 9.17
